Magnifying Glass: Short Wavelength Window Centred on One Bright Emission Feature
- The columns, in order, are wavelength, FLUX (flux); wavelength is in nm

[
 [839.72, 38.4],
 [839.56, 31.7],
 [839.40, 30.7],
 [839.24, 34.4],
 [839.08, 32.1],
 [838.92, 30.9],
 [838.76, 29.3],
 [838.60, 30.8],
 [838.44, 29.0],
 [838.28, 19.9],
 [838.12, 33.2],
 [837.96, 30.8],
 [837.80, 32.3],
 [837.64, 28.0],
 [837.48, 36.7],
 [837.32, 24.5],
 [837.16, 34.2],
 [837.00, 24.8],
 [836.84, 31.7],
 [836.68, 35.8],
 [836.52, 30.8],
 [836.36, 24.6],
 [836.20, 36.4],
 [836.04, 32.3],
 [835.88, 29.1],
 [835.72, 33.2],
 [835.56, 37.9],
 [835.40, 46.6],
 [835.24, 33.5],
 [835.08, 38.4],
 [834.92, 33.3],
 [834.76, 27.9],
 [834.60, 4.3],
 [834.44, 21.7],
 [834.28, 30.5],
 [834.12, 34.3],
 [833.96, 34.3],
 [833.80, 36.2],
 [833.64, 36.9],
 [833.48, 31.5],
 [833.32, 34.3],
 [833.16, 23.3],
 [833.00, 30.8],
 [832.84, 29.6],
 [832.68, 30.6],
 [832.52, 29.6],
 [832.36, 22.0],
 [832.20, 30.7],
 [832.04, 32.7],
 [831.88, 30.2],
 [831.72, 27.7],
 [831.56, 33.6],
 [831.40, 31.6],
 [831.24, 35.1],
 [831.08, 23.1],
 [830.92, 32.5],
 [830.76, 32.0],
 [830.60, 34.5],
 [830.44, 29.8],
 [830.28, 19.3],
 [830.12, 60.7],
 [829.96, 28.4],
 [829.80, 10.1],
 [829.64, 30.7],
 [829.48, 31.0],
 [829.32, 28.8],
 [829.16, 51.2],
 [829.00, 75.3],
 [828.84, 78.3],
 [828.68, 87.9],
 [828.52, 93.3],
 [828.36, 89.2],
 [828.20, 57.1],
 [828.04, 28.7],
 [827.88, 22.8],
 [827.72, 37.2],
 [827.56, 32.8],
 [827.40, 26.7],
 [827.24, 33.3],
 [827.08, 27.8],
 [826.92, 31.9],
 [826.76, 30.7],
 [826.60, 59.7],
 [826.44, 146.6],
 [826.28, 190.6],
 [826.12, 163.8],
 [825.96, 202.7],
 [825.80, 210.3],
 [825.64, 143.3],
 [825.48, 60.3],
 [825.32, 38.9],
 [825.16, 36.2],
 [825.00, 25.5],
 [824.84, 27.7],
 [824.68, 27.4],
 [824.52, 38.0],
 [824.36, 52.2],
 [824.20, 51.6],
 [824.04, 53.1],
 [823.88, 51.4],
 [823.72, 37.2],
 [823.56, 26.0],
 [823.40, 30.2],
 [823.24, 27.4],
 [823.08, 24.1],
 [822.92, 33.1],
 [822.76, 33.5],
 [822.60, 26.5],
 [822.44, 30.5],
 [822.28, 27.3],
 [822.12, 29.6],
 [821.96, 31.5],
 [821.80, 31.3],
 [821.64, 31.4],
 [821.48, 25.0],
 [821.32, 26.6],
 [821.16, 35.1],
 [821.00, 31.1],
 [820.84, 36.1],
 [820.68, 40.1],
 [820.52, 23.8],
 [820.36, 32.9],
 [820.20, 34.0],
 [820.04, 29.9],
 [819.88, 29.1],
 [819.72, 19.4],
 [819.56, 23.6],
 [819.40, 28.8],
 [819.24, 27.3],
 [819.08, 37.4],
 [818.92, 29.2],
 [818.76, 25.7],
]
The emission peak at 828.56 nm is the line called [N II]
